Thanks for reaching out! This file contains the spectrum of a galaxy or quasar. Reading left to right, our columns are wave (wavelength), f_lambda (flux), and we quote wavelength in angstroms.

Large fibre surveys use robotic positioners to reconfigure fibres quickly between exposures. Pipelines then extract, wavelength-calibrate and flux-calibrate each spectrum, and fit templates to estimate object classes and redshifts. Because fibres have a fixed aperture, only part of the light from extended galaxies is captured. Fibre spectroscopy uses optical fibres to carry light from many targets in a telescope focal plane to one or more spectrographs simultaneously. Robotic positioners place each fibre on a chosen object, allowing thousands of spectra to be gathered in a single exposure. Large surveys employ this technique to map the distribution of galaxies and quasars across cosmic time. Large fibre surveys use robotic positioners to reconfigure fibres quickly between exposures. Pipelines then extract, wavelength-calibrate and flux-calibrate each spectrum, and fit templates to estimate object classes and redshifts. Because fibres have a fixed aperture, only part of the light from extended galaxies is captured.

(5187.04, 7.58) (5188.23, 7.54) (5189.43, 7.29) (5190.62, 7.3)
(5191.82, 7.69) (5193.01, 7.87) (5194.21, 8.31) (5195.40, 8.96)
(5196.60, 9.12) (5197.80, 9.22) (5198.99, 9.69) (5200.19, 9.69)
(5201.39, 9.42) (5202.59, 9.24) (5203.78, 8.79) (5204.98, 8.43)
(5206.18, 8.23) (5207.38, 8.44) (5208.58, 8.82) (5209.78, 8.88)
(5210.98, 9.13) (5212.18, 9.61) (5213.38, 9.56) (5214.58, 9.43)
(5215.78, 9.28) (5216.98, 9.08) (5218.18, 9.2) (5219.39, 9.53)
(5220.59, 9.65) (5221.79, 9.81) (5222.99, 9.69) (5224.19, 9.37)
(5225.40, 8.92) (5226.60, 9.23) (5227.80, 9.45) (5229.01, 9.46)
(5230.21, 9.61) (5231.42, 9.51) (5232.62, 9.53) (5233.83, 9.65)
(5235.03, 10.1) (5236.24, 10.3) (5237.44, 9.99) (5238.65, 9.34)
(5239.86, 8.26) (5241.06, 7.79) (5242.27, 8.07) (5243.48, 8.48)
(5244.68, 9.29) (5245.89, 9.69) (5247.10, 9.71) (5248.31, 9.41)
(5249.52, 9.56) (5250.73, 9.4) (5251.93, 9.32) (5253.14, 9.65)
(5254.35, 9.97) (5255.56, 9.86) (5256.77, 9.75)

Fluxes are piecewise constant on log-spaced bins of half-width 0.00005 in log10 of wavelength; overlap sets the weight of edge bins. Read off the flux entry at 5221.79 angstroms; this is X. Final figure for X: 9.81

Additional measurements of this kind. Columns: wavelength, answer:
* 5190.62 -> 7.3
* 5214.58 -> 9.43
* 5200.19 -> 9.69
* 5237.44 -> 9.99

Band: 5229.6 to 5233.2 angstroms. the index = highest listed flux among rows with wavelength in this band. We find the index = 9.61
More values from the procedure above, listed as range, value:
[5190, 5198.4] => 9.22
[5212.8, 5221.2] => 9.65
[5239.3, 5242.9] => 8.26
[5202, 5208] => 9.24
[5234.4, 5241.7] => 10.3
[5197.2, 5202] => 9.69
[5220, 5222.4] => 9.81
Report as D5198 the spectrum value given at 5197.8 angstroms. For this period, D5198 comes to 9.22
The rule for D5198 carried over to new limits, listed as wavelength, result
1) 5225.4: 8.92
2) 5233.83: 9.65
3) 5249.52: 9.56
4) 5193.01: 7.87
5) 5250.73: 9.4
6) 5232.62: 9.53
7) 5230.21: 9.61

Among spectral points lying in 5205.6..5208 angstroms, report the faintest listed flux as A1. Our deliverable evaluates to 8.23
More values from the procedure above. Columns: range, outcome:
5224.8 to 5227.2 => 8.92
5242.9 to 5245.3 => 8.48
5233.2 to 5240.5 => 8.26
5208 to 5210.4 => 8.82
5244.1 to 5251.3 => 9.29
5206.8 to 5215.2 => 8.44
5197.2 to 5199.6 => 9.22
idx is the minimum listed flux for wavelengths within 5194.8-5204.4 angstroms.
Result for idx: 8.79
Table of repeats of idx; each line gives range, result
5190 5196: 7.3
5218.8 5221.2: 9.53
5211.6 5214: 9.56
